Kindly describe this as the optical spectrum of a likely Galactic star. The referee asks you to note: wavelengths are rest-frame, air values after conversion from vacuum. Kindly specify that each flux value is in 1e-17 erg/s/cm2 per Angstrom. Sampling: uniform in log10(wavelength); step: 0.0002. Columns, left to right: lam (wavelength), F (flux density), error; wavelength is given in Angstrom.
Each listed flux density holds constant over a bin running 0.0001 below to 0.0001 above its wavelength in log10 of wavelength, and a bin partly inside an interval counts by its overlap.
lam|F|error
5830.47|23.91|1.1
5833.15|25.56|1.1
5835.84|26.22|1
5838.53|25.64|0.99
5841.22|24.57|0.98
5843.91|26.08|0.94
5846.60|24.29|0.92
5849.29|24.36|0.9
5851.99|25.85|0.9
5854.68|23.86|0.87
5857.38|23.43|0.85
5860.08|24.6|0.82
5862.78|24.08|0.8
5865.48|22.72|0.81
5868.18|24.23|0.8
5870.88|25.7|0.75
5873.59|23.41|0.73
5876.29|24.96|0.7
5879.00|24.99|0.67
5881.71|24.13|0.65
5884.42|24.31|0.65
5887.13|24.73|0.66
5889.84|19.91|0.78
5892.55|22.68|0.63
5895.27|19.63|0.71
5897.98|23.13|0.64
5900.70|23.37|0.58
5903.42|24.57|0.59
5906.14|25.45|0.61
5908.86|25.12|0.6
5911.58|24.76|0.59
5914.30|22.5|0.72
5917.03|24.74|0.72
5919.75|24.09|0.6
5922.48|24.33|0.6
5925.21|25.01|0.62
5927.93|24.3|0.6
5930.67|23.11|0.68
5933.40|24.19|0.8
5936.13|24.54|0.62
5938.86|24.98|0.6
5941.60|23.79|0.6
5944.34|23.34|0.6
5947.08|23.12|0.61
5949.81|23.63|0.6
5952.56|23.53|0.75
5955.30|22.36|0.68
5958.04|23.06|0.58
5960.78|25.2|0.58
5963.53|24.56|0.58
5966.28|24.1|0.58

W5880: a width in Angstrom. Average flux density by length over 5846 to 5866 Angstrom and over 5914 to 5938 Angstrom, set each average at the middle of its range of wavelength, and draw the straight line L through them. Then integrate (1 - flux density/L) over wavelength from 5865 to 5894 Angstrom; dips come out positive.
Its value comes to 0.45 Angstrom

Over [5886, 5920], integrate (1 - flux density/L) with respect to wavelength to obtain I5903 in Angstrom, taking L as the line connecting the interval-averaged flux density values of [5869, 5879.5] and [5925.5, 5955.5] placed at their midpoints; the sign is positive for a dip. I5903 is 1.3 Angstrom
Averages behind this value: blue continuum 24.7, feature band 23.4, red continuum 23.8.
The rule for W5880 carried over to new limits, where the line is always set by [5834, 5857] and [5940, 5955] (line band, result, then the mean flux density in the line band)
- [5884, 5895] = 0.8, 22.5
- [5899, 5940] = -0.8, 24.3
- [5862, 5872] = 0.2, 24.2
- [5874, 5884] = 0.0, 24.5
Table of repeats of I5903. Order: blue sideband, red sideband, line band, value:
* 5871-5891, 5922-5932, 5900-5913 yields -0.3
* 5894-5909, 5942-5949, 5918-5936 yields -0.6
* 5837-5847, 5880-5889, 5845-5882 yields 0.5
